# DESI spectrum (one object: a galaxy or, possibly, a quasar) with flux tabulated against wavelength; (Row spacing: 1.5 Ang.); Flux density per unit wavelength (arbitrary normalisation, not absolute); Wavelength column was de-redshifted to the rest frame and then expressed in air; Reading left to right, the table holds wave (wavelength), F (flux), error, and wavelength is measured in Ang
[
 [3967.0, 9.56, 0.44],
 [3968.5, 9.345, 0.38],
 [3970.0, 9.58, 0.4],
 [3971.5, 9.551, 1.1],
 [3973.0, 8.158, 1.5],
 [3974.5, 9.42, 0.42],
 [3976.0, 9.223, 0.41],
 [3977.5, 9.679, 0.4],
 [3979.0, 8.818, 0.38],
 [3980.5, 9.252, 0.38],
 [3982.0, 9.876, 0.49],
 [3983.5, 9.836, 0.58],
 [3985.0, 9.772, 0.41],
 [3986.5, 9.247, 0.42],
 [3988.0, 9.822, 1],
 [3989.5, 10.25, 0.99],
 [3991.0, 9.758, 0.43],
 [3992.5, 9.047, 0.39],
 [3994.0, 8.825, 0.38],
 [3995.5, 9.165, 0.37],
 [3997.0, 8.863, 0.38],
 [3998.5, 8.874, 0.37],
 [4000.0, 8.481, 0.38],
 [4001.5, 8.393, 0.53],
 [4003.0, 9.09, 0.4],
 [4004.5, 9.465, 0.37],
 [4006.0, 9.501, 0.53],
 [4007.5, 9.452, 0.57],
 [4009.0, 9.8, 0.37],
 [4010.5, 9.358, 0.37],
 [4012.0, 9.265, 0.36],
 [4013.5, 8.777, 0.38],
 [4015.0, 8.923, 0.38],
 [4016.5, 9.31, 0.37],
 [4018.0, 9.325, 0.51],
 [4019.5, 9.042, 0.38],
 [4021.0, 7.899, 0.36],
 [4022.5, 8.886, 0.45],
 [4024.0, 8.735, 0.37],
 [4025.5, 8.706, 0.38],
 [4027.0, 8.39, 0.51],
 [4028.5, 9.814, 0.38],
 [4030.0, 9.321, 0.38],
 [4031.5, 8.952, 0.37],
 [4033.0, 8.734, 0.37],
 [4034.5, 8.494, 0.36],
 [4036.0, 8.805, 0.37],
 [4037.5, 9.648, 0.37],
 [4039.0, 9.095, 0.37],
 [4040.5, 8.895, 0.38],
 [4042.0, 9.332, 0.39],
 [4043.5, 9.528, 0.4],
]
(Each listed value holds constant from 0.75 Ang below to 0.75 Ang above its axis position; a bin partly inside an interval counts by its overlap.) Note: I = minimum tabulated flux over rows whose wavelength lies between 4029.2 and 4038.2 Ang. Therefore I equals 8.494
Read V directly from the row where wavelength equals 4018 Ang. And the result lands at 9.325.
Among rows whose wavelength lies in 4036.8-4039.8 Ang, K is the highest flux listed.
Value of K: 9.648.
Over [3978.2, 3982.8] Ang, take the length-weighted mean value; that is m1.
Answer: 9.32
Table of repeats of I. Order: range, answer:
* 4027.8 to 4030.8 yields 9.321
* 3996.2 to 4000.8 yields 8.481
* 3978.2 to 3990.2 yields 8.818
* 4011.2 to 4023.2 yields 7.899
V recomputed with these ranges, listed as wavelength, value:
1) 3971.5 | 9.551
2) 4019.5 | 9.042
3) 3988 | 9.822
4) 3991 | 9.758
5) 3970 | 9.58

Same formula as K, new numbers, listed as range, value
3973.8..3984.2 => 9.876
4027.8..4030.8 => 9.814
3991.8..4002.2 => 9.165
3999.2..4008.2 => 9.501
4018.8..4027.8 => 9.042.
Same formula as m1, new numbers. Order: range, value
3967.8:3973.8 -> 9.16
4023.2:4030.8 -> 8.99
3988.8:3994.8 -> 9.46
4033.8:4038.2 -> 8.98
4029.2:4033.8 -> 9.01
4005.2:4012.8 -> 9.47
